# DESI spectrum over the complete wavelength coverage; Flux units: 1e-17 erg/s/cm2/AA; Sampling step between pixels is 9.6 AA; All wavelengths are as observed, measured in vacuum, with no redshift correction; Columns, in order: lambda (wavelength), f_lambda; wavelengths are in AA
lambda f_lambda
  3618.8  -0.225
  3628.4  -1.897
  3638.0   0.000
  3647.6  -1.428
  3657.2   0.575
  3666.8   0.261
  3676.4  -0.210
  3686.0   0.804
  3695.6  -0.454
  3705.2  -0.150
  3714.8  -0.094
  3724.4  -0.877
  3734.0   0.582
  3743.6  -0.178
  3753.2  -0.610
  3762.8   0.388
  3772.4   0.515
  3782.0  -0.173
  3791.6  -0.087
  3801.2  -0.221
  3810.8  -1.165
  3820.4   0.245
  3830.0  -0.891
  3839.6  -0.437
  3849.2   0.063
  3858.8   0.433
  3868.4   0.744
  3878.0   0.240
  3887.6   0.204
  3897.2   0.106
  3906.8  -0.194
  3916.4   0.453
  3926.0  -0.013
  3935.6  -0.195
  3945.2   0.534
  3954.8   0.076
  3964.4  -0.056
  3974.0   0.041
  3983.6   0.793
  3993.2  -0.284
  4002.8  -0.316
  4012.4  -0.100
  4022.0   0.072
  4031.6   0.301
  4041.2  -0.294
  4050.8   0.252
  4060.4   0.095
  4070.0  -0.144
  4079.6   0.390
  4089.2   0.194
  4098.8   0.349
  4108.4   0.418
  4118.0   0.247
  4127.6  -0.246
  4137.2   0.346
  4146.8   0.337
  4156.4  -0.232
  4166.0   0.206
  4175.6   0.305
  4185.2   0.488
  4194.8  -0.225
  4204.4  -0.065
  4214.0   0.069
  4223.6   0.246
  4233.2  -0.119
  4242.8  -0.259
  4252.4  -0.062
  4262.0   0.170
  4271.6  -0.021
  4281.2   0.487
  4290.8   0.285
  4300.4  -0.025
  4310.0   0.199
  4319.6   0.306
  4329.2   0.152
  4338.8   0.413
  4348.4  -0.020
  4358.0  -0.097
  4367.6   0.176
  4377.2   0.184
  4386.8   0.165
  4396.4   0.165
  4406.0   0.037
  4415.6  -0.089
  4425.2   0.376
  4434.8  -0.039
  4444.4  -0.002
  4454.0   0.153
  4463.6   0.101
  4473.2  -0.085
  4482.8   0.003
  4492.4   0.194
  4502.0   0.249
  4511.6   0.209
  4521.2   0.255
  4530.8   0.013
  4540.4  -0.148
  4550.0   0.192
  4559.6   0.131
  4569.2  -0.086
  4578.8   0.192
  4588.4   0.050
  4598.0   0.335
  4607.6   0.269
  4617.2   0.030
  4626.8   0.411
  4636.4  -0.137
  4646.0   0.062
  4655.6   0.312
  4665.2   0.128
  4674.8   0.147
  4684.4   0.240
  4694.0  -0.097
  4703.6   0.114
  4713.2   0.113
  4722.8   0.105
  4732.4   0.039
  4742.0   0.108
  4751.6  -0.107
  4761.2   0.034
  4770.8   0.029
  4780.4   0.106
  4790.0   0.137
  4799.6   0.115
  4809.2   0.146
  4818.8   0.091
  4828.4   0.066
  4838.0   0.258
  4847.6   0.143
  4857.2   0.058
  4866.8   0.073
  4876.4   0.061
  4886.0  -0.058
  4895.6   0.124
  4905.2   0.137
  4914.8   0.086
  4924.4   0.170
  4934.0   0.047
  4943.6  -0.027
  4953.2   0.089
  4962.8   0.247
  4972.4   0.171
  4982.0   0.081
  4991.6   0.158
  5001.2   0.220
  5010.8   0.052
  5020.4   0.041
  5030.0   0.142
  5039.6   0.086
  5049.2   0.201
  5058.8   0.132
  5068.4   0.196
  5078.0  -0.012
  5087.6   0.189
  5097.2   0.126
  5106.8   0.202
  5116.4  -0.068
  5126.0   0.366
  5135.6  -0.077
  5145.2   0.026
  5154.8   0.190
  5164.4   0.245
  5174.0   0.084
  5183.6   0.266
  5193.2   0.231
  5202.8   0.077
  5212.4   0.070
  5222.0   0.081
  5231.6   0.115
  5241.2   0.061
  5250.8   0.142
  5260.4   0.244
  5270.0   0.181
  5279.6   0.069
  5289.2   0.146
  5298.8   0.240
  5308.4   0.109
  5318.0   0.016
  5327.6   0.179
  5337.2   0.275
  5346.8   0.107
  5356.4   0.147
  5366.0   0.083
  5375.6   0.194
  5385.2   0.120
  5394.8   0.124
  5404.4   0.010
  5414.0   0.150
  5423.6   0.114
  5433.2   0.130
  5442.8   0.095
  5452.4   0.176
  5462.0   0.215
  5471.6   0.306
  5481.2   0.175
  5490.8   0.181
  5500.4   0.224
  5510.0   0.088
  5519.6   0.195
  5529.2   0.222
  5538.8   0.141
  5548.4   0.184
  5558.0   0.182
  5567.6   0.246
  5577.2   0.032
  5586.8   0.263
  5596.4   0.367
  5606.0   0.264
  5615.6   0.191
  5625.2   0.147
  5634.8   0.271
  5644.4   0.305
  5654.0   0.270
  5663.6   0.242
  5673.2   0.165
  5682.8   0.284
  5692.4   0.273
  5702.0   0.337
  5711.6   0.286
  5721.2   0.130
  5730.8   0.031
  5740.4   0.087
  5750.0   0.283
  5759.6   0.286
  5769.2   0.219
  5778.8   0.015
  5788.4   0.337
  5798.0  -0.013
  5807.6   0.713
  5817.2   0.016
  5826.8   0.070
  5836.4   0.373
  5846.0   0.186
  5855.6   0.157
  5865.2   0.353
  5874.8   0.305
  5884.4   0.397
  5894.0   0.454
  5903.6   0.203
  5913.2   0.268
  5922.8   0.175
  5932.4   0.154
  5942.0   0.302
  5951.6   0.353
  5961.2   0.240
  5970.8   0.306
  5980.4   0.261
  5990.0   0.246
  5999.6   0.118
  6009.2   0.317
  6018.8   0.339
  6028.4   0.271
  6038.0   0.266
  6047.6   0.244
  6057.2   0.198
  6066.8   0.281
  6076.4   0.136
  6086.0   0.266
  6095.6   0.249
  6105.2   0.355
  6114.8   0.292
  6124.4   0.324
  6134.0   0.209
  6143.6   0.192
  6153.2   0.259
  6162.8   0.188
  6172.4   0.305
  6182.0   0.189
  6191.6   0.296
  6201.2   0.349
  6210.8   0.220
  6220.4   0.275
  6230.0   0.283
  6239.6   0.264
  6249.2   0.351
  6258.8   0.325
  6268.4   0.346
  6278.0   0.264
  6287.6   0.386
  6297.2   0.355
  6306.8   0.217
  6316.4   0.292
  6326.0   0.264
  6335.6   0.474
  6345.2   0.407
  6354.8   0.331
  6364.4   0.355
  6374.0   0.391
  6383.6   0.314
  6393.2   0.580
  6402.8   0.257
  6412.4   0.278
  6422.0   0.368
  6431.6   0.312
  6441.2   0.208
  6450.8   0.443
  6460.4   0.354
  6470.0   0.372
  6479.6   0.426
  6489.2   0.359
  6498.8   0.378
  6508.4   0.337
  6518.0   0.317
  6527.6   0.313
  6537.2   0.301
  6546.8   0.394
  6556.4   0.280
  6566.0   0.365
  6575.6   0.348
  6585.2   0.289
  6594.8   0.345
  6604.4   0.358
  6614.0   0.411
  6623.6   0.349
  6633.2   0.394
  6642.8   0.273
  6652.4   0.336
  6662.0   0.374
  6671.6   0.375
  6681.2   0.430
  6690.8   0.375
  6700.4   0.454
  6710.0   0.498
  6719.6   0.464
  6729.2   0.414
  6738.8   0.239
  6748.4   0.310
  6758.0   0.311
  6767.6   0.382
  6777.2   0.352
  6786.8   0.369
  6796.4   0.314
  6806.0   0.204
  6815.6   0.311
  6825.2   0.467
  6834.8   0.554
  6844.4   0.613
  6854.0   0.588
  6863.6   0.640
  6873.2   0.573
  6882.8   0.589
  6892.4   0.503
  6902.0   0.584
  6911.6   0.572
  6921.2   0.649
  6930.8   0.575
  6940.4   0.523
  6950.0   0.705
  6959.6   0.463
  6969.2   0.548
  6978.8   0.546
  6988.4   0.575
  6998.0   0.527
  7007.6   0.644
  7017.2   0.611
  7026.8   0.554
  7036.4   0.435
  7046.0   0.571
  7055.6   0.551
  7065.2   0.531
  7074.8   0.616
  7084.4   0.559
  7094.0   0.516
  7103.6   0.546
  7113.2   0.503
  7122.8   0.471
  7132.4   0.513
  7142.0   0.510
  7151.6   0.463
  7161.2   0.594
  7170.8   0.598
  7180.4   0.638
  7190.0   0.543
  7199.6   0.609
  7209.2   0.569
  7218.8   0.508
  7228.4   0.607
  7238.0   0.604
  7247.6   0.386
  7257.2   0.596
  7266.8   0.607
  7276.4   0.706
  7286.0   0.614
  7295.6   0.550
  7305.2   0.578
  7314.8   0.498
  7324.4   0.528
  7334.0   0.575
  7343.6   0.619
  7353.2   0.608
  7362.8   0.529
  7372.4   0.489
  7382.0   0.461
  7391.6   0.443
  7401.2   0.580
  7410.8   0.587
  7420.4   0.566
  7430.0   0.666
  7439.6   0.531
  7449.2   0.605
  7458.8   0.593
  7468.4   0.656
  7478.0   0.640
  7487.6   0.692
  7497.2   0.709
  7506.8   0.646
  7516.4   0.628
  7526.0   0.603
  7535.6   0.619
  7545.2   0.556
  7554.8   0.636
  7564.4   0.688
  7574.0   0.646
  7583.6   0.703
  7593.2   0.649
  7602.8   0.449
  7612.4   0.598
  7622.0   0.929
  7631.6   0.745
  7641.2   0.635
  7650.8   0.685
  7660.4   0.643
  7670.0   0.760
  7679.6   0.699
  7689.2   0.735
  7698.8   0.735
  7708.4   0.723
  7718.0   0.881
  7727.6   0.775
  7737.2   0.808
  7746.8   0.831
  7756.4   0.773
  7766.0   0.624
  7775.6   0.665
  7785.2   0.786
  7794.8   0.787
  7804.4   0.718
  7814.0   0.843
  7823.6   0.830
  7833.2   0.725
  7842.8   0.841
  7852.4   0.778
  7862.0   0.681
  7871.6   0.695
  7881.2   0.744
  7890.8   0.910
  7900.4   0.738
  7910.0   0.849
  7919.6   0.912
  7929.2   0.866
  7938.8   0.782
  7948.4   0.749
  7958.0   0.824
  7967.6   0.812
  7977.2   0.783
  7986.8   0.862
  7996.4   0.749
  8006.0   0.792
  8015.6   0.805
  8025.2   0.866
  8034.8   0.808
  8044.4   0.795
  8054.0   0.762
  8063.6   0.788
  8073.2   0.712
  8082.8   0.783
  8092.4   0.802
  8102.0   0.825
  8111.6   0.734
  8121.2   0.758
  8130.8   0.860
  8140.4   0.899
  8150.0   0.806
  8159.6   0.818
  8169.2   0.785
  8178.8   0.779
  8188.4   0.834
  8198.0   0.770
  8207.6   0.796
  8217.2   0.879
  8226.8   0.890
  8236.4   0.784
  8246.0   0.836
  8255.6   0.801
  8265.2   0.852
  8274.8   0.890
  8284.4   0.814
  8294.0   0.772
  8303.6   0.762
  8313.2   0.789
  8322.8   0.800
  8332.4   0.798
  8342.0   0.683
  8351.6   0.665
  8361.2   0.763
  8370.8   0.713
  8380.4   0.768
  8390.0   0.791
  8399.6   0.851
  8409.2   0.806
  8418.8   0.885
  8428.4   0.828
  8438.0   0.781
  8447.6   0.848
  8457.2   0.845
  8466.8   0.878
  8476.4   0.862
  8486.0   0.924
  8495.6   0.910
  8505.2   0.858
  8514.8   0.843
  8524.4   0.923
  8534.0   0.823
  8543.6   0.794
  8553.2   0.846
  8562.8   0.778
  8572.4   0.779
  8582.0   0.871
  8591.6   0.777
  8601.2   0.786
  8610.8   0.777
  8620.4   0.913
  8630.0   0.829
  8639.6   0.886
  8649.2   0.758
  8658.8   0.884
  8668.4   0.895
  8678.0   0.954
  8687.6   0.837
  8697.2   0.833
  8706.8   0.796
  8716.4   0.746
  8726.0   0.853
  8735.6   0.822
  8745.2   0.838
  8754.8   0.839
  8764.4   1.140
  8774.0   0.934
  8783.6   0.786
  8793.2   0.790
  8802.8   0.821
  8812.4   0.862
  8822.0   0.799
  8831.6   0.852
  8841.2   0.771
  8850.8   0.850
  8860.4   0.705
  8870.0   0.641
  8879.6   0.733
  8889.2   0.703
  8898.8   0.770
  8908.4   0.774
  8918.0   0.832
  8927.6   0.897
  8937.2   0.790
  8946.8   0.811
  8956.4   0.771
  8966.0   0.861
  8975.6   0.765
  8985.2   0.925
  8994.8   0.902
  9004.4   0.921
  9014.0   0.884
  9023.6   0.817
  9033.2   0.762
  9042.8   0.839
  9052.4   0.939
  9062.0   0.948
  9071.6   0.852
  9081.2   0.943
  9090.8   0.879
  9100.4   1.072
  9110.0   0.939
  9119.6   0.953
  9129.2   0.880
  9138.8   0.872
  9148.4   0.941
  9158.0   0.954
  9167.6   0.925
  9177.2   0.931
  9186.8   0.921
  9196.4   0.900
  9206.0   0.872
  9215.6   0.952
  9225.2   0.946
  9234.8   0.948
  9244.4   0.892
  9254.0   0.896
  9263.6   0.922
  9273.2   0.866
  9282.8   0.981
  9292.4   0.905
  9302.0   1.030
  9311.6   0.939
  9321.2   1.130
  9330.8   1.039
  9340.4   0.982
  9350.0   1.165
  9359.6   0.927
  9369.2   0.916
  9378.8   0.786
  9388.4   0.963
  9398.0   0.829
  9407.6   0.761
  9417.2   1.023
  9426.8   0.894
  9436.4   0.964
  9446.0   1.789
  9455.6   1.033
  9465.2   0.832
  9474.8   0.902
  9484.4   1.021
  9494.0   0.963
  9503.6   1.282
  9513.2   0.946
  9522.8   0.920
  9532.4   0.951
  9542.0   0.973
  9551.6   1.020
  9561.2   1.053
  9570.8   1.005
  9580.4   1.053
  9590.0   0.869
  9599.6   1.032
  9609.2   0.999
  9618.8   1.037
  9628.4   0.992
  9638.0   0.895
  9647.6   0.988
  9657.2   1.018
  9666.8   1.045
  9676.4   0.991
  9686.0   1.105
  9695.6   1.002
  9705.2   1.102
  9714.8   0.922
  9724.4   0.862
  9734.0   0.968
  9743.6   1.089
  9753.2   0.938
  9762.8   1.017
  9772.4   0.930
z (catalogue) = 0.71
